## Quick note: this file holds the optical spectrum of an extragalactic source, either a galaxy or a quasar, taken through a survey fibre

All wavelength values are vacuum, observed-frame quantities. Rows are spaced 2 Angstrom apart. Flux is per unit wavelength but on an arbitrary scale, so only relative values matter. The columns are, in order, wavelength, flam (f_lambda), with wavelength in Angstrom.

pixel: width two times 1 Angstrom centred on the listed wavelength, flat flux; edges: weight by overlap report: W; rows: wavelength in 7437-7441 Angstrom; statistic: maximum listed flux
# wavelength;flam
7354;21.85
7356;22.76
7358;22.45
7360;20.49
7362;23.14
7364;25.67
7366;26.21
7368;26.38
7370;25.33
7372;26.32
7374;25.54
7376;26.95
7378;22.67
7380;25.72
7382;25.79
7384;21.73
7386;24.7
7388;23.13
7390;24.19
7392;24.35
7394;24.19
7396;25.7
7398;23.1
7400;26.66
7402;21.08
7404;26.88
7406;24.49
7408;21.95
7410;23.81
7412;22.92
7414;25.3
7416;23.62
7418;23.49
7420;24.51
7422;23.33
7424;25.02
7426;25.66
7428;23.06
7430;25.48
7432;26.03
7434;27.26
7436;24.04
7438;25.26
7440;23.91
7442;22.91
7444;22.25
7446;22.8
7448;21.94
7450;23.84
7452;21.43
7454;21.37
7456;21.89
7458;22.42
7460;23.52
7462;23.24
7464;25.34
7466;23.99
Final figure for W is 25.26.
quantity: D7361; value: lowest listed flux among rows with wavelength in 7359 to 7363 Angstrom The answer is 20.49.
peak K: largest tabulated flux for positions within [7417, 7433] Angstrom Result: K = 26.03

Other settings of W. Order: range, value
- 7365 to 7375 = 26.38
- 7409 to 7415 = 25.3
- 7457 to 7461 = 23.52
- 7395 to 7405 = 26.88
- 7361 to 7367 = 26.21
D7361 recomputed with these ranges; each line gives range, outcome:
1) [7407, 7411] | 21.95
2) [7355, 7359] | 22.45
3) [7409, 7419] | 22.92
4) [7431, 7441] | 23.91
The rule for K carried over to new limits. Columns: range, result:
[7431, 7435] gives 27.26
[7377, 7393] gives 25.79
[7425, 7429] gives 25.66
